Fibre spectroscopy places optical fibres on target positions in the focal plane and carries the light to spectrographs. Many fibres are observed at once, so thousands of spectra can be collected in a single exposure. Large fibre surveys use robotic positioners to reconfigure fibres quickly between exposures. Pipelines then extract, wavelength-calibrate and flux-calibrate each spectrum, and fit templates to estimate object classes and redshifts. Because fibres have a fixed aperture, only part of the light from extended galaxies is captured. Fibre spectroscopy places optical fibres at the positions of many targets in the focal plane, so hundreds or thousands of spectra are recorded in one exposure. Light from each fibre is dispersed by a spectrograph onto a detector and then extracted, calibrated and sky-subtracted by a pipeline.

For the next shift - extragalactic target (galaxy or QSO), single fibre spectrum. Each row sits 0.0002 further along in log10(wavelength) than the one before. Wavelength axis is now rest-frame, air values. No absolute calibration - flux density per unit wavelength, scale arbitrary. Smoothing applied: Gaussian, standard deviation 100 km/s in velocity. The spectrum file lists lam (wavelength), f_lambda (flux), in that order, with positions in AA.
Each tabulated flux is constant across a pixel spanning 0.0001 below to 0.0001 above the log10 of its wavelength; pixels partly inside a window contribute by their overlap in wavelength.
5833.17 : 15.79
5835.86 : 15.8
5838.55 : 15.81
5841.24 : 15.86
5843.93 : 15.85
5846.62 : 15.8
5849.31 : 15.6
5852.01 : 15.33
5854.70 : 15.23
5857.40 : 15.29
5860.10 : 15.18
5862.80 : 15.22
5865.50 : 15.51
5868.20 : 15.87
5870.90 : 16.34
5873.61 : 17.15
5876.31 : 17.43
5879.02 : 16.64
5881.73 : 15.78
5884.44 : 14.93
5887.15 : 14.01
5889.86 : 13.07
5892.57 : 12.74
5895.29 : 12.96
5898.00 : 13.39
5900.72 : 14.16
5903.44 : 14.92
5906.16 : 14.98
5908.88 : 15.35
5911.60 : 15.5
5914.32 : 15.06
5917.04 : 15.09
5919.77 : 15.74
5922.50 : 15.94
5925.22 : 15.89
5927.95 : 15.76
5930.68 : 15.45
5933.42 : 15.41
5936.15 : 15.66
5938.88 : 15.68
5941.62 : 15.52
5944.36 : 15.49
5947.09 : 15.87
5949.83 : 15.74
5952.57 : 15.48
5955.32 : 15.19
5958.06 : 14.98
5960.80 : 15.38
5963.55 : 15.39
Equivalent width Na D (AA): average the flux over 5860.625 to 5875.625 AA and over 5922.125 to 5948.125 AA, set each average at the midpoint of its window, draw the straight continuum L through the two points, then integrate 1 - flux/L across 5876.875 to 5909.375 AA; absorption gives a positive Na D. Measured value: 2.94 AA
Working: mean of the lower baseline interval 16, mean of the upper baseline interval 15.7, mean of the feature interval 14.5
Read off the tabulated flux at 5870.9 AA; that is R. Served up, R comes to 16.34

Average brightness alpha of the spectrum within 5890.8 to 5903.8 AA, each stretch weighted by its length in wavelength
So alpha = 13.5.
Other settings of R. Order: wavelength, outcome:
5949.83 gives 15.74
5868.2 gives 15.87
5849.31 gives 15.6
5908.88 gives 15.35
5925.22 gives 15.89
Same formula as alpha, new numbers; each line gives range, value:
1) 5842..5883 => 15.9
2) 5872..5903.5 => 14.8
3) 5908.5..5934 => 15.5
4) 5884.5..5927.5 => 14.6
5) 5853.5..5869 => 15.4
